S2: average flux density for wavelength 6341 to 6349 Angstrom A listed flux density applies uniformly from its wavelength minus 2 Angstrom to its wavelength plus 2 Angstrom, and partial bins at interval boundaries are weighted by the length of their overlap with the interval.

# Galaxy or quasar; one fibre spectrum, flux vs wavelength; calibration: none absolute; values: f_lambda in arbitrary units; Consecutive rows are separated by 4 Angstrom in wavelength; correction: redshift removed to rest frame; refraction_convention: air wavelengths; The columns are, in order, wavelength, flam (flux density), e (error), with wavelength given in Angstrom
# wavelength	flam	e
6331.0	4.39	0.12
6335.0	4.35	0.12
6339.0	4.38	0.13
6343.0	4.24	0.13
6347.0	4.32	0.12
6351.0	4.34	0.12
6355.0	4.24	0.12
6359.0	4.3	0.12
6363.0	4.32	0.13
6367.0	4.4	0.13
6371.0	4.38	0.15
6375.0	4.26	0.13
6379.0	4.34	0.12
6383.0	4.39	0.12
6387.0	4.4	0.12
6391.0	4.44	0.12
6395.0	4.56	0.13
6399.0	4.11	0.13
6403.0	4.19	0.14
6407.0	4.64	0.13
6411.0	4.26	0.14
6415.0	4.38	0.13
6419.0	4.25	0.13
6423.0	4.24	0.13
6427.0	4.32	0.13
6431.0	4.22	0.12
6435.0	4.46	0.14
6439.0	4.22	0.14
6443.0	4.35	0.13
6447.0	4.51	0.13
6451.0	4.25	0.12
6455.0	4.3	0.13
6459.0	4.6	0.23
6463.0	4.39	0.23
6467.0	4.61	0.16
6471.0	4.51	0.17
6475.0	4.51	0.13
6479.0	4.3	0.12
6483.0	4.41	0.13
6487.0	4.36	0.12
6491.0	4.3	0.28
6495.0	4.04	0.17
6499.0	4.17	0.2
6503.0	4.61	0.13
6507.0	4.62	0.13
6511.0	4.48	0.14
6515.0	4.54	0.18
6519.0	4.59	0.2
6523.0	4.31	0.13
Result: 4.28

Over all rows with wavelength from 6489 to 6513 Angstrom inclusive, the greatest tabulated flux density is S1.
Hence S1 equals 4.62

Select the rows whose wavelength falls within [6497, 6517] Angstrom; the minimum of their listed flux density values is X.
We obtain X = 4.17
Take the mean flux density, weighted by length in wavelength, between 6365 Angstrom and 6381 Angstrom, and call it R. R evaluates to 4.35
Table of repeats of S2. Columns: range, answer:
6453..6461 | 4.45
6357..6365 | 4.31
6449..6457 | 4.28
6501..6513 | 4.57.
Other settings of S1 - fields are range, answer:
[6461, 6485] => 4.61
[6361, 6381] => 4.4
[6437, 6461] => 4.6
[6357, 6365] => 4.32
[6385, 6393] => 4.44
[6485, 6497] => 4.36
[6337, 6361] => 4.38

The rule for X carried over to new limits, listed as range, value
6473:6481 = 4.3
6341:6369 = 4.24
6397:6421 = 4.11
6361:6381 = 4.26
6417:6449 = 4.22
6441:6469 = 4.25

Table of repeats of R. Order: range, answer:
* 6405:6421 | 4.38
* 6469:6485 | 4.43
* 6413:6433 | 4.28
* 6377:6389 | 4.38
